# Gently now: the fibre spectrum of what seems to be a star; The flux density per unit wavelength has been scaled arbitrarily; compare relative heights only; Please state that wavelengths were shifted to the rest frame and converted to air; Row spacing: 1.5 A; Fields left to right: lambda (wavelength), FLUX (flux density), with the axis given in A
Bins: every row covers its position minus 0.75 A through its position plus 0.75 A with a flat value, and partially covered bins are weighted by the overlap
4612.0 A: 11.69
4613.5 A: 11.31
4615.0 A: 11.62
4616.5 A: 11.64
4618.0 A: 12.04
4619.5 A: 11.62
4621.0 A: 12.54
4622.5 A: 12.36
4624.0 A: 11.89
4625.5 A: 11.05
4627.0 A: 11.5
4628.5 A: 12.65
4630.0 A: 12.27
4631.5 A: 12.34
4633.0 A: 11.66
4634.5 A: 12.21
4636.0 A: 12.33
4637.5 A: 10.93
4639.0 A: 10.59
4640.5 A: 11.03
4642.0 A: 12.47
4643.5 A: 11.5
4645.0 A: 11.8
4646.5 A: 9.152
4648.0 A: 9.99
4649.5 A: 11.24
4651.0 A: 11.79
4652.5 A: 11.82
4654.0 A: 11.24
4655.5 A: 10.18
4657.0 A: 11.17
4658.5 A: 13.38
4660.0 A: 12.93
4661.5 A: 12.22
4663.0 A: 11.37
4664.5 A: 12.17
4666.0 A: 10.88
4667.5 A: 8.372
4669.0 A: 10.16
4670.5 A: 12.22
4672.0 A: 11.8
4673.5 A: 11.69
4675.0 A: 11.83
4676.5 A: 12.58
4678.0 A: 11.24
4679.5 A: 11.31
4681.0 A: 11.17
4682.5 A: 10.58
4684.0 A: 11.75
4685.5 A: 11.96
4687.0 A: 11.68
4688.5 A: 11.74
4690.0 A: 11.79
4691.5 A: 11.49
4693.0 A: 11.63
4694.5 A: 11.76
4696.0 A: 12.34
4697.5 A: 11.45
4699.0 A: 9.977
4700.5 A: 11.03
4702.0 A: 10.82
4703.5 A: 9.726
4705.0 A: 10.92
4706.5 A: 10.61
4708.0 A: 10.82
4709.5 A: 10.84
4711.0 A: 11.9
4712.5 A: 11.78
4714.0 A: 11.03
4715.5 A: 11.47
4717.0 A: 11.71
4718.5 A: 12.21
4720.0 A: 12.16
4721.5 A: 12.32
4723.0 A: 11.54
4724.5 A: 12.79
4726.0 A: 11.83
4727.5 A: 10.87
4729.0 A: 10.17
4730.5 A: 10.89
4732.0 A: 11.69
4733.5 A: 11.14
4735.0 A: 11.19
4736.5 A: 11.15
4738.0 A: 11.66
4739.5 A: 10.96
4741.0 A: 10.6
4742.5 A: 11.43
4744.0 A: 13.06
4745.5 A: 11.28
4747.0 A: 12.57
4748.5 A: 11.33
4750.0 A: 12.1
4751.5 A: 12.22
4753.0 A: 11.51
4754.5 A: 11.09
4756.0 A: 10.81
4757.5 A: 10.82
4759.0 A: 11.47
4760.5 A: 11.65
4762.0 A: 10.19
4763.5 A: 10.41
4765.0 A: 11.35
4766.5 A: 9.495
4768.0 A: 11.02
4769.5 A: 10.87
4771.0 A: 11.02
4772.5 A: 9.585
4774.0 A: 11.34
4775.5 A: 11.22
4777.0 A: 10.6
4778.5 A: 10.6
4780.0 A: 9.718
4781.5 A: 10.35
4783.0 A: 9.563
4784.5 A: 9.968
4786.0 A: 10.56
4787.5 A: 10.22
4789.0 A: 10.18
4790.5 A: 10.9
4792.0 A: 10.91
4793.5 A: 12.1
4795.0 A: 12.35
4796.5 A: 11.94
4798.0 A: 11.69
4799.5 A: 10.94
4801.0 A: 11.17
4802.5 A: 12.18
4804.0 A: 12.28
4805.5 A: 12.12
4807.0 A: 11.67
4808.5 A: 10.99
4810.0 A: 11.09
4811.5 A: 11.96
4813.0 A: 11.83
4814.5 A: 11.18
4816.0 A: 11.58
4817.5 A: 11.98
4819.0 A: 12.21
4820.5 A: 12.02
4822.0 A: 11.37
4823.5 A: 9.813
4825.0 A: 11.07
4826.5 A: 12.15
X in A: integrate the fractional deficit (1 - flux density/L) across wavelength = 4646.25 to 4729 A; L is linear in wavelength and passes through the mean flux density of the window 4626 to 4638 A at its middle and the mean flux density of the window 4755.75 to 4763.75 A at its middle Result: 0.9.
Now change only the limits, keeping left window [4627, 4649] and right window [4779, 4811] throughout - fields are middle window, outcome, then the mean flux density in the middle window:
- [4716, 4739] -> -0.58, 11.5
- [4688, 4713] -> 0.29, 11.2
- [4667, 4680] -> 0.12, 11.3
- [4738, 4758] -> -0.58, 11.5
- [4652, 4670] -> 0.16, 11.3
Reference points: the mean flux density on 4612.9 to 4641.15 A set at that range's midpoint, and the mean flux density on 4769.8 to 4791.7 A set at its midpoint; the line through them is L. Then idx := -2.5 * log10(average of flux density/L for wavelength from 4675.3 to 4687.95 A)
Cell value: -0.02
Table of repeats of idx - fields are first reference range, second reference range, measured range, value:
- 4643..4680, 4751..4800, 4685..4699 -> -0.04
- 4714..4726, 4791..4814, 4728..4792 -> 0.08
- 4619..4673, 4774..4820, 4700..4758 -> 0.00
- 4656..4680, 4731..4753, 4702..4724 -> 0.02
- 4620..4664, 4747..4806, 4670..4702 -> -0.01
